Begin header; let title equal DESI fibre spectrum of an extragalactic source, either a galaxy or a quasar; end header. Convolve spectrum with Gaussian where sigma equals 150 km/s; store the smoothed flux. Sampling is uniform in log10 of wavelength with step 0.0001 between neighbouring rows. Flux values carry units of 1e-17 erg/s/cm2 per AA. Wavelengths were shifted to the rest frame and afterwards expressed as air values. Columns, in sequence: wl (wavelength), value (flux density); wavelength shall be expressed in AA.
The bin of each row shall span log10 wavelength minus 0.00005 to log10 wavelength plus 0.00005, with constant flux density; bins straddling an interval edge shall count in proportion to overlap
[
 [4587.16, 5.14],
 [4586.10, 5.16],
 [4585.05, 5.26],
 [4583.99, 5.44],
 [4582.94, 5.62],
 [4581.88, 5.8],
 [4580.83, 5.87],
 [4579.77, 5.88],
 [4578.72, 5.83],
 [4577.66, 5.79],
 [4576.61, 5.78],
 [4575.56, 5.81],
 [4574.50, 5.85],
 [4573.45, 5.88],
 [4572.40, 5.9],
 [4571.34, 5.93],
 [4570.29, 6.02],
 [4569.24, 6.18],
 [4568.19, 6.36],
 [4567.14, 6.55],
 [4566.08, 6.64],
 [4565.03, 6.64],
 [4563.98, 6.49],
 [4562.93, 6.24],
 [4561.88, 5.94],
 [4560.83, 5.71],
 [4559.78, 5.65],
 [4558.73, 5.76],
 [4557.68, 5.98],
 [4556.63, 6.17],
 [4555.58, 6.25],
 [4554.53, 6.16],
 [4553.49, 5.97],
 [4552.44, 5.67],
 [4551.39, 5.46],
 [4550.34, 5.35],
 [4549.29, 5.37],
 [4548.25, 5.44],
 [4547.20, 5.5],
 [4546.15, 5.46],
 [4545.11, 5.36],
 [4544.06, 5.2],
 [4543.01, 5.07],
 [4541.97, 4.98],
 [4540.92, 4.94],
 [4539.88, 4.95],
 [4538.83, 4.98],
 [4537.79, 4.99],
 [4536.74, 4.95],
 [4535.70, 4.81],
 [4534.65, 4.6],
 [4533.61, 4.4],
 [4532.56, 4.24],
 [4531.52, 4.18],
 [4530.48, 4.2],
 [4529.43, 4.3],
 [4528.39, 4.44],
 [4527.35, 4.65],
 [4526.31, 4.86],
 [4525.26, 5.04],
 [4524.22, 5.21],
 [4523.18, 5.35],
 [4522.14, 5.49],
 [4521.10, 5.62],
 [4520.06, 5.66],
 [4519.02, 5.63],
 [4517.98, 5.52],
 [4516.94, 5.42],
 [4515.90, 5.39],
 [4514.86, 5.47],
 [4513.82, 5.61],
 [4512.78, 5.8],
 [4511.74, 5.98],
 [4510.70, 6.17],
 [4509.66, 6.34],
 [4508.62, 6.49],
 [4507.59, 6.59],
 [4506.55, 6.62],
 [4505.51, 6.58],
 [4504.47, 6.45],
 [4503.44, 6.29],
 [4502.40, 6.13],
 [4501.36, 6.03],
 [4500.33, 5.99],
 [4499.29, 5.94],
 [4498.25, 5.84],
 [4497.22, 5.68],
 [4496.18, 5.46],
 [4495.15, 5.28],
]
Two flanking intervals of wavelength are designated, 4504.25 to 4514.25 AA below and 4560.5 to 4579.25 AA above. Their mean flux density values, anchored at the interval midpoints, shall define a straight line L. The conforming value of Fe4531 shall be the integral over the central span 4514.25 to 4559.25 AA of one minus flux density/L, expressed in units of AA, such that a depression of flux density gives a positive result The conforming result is 7.0 AA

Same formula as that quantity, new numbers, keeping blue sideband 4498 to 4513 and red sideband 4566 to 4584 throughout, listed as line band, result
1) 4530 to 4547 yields 3.5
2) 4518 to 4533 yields 2.9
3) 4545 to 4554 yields 0.8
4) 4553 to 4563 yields 0.1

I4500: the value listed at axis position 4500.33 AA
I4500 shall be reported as 5.99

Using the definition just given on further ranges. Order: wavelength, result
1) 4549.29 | 5.37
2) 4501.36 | 6.03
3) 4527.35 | 4.65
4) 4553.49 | 5.97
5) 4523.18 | 5.35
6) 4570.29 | 6.02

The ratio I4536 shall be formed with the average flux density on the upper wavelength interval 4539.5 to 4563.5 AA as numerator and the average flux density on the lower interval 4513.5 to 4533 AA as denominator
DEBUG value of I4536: 1.1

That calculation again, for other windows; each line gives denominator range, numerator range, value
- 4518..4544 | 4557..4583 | 1.22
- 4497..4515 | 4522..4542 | 0.78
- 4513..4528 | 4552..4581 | 1.13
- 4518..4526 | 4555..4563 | 1.10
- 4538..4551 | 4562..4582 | 1.17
